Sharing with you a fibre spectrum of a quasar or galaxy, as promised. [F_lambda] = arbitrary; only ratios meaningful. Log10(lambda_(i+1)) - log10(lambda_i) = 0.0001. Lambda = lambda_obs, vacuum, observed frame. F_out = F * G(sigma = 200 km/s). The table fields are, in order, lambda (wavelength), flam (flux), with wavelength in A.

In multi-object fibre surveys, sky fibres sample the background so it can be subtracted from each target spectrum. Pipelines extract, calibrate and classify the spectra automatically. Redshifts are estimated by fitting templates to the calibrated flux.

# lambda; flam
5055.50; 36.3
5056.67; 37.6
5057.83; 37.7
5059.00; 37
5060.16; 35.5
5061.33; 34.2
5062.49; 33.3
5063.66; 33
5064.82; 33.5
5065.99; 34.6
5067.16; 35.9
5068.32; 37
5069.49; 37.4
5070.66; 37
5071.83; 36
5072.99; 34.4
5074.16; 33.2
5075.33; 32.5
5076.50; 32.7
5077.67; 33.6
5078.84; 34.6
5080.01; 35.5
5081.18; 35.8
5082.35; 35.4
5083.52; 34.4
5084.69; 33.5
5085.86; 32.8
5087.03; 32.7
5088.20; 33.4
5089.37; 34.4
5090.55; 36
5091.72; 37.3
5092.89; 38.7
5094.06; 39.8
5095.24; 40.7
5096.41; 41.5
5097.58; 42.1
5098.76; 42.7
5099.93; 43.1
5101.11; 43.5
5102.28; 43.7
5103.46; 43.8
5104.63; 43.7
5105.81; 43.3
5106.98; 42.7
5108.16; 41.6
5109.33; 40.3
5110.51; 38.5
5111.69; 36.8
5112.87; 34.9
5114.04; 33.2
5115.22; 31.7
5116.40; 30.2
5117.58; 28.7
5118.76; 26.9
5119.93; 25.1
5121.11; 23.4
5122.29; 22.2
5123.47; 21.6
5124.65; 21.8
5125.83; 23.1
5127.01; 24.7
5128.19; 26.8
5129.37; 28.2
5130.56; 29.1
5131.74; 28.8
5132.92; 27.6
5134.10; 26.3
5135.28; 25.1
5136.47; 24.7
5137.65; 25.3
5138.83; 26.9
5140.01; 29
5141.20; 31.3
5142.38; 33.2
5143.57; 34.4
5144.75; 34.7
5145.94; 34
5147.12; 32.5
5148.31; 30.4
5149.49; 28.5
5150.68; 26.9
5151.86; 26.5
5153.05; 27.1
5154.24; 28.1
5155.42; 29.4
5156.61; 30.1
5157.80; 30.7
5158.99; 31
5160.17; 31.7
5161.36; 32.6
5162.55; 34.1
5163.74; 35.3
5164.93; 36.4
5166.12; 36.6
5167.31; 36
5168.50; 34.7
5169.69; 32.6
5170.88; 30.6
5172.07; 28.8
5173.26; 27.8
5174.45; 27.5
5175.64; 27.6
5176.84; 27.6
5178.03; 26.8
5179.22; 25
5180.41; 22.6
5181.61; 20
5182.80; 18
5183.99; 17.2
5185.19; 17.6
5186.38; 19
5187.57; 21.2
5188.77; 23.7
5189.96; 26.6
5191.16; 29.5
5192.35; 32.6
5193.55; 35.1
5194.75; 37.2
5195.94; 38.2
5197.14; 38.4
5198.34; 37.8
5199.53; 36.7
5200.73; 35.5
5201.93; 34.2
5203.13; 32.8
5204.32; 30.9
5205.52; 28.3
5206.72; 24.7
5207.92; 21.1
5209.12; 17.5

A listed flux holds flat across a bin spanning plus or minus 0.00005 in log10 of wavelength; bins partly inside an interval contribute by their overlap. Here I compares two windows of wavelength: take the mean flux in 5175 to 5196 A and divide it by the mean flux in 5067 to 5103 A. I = 0.7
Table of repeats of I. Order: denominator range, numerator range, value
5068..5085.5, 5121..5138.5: 0.73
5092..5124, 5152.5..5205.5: 0.82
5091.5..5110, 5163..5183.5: 0.69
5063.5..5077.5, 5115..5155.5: 0.80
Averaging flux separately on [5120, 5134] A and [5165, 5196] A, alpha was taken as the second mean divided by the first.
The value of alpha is 1.1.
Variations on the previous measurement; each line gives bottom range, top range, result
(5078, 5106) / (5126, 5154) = 0.75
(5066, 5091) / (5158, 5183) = 0.86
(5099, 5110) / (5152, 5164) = 0.72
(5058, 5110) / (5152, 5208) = 0.79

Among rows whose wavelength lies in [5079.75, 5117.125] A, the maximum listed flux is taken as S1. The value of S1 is 43.8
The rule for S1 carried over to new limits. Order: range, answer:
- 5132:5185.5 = 36.6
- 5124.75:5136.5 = 29.1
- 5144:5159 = 34.7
